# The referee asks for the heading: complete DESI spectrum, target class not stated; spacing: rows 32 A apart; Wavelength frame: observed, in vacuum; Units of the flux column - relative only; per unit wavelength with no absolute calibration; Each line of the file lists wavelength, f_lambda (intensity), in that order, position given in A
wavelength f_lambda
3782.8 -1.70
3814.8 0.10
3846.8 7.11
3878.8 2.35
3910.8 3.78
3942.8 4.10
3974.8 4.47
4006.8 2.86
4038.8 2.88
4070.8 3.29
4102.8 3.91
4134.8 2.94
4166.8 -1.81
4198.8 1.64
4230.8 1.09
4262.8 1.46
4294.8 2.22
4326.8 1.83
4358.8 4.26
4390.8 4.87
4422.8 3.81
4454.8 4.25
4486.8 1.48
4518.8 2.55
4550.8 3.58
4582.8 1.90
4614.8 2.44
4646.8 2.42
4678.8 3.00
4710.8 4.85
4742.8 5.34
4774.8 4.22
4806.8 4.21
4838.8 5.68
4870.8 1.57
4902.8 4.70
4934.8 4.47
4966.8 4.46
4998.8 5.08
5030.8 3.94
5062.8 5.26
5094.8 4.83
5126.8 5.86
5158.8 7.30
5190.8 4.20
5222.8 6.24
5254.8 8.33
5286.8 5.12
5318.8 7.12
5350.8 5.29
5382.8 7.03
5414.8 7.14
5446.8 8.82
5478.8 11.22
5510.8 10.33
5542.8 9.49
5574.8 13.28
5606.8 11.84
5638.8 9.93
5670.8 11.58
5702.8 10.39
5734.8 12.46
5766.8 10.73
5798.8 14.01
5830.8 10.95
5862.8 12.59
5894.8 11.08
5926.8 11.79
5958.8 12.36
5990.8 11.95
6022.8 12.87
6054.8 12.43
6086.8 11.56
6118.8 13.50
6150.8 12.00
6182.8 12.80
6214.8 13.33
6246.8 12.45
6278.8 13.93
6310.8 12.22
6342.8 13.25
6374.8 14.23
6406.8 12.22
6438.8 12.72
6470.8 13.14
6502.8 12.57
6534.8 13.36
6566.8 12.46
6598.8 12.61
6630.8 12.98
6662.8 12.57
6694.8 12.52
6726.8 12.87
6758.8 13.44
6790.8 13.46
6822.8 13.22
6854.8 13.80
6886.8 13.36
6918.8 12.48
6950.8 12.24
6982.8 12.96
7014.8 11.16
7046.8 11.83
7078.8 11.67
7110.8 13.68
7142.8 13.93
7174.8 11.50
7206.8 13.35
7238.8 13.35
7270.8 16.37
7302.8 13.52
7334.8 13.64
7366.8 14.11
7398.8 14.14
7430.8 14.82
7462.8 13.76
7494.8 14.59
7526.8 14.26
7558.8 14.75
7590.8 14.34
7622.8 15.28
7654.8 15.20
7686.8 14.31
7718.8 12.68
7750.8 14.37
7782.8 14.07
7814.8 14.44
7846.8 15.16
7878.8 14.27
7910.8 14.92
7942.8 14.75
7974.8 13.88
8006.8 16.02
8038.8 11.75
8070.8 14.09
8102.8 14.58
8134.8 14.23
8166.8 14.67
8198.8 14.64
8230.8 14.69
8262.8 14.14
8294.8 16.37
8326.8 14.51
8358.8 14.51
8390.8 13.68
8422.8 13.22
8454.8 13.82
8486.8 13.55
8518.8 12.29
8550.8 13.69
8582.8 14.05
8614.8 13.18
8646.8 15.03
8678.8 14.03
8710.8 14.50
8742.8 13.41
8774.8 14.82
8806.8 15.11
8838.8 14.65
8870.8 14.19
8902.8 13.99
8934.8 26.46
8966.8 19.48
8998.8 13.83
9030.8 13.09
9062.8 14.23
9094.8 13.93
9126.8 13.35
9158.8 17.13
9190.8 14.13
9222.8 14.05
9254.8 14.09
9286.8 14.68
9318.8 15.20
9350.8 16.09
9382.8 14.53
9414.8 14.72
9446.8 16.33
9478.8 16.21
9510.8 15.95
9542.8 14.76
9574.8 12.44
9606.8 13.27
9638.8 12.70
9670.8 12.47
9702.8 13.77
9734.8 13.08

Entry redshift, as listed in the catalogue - 0.36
